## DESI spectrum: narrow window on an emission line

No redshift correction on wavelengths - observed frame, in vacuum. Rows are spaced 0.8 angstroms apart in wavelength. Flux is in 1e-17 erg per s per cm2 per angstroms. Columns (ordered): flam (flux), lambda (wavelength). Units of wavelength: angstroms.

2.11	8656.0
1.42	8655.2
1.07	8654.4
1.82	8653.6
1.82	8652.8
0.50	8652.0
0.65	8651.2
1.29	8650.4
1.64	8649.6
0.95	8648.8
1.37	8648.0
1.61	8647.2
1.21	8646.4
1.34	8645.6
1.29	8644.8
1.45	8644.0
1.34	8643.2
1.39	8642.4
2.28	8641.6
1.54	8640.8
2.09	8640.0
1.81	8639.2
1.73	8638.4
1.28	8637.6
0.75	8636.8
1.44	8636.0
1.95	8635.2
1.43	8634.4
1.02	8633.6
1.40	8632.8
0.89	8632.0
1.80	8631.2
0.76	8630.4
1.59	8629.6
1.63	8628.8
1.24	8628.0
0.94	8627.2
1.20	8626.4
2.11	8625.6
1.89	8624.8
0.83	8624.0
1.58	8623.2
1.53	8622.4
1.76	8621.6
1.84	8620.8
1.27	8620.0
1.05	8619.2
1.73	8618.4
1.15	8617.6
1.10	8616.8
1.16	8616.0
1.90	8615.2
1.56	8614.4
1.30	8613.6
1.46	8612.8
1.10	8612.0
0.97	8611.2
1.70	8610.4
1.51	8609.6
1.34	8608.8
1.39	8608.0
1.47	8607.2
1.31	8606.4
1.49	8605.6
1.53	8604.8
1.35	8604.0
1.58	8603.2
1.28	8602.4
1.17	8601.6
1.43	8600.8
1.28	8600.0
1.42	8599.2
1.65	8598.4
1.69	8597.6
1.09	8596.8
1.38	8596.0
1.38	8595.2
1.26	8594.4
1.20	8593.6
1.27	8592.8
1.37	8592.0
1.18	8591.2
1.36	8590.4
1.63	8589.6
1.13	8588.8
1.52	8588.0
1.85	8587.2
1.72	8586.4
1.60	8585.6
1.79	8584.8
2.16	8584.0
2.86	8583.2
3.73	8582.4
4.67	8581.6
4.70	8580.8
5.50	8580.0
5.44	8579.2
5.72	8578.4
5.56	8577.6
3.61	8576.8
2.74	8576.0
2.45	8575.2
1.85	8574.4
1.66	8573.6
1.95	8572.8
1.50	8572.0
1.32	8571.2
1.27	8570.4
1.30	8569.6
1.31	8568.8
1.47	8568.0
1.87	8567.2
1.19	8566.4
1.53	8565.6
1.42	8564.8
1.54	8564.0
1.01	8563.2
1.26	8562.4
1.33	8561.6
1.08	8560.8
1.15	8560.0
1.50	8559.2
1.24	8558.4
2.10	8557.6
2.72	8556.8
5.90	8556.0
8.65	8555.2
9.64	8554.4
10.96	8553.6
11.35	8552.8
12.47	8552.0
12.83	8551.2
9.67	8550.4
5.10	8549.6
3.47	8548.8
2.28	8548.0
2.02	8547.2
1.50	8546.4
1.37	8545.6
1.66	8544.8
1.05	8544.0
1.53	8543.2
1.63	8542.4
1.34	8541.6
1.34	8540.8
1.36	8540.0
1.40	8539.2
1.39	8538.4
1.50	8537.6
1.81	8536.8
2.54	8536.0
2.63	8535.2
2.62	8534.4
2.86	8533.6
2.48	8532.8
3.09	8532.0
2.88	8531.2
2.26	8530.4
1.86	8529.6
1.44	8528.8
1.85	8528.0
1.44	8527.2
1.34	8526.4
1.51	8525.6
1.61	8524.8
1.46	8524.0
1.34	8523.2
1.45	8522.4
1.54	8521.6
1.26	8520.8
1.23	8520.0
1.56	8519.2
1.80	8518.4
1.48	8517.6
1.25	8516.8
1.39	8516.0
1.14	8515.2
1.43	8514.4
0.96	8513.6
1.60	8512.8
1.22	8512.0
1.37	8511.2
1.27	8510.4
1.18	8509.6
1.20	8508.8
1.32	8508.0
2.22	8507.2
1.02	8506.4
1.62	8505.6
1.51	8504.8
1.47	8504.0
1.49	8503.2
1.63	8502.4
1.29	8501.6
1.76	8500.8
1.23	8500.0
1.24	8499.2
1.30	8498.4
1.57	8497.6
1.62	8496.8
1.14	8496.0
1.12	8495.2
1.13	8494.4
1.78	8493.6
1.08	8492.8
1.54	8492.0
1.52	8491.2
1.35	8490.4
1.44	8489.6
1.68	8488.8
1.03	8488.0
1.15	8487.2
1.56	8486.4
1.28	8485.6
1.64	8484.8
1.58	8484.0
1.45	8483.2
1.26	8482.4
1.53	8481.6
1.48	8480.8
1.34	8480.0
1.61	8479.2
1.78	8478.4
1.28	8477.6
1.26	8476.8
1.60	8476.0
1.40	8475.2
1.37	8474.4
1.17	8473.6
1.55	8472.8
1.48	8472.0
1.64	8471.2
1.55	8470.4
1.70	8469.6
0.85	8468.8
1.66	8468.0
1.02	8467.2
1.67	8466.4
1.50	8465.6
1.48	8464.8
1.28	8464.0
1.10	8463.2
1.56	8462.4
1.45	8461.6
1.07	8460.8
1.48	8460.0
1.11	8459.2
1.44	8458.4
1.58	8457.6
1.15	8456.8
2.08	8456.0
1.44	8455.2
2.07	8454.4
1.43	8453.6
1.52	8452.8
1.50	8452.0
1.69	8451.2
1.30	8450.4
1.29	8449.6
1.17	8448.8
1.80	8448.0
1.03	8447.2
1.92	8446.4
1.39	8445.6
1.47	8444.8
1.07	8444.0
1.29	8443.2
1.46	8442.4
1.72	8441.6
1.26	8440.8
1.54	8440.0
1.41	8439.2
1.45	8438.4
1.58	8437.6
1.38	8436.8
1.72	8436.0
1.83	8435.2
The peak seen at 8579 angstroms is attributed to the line [N II] 6583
